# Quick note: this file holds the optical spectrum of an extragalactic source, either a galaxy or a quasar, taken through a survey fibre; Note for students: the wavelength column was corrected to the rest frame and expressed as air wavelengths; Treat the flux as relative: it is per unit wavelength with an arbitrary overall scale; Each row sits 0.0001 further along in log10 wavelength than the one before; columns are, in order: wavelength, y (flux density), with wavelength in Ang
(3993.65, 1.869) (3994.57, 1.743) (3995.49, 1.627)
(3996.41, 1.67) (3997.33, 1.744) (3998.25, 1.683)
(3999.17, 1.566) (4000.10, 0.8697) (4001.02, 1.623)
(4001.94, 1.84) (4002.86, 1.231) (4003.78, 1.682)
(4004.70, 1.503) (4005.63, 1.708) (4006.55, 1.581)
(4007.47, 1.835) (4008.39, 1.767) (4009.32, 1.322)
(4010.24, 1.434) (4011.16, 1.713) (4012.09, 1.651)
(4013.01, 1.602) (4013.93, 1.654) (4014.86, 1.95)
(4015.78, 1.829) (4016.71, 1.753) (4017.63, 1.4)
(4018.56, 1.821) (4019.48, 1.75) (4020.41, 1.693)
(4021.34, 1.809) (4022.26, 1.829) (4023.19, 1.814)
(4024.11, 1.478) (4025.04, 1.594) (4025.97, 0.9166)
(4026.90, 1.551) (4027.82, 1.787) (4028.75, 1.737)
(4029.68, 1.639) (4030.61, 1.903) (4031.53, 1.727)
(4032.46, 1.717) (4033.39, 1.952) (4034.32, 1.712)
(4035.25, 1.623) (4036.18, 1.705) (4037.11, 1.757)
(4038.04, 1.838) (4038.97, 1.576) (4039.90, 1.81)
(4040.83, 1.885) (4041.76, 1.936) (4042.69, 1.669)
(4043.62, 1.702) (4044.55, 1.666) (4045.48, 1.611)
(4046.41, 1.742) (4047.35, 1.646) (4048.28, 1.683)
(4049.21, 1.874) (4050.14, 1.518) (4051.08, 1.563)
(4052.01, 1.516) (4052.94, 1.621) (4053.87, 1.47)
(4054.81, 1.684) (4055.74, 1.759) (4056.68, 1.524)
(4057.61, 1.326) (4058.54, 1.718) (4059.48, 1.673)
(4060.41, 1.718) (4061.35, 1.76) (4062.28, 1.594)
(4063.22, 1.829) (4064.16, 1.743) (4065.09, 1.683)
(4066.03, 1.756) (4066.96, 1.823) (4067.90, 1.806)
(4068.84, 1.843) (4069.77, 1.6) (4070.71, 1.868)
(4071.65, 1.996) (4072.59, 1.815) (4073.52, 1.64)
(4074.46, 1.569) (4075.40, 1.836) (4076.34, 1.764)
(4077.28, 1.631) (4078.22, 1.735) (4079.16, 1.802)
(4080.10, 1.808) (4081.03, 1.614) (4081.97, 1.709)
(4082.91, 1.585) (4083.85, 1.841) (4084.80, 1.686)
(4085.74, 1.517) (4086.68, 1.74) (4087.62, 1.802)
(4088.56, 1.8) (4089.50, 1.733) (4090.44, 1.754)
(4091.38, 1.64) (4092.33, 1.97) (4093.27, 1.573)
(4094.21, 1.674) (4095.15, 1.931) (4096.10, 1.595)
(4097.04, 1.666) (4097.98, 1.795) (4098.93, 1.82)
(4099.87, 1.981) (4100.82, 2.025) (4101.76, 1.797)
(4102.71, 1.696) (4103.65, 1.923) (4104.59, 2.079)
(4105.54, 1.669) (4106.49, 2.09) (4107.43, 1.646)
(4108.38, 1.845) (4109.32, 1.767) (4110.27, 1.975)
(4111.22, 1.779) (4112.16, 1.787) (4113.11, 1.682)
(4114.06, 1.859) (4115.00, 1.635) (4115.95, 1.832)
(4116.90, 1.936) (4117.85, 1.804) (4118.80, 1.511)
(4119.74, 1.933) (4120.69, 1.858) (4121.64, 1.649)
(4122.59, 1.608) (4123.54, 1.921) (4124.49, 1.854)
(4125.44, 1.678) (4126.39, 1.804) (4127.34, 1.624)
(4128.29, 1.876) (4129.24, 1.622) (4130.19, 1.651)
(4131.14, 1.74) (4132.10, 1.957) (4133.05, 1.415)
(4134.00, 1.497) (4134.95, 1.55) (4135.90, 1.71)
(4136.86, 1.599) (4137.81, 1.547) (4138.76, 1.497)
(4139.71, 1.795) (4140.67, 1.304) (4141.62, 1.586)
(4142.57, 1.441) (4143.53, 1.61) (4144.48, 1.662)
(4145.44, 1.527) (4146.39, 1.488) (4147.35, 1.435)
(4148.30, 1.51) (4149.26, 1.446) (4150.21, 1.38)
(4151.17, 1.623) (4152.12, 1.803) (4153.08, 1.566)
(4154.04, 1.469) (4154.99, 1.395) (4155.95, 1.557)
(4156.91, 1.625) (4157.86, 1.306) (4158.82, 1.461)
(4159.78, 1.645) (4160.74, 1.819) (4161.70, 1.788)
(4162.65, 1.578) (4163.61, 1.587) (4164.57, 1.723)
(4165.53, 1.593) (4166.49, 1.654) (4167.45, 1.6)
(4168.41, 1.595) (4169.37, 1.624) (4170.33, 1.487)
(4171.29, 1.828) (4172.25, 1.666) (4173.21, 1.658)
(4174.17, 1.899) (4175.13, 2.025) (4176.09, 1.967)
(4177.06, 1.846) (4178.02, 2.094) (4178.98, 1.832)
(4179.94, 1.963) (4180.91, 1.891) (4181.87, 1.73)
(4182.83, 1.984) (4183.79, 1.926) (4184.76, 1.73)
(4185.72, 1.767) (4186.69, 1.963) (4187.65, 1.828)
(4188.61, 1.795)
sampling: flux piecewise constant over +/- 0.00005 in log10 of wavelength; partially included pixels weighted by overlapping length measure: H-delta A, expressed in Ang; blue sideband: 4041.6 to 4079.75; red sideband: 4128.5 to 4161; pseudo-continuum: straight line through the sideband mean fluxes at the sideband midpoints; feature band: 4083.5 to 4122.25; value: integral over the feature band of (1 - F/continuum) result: -3.7 Ang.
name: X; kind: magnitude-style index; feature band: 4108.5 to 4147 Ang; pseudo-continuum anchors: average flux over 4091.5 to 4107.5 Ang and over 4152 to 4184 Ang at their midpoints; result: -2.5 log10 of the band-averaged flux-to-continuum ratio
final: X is 0.05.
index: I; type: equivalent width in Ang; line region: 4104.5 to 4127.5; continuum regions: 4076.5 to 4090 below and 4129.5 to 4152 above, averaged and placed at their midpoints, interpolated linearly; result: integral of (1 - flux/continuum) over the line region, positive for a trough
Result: -2.2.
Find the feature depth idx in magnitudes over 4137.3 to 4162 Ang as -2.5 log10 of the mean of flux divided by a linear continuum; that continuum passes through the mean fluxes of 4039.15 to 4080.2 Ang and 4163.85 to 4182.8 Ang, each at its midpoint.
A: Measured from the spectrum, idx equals 0.14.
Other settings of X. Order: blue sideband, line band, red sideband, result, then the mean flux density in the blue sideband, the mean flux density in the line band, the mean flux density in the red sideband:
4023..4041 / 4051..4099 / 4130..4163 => -0.05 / 1.68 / 1.71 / 1.57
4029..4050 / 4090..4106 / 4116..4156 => -0.08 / 1.74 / 1.8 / 1.63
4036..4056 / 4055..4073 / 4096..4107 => 0.01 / 1.69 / 1.73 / 1.85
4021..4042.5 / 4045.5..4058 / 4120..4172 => 0.05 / 1.71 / 1.61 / 1.62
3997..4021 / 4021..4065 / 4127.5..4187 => -0.03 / 1.62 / 1.68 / 1.66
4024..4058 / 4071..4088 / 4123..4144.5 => -0.05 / 1.66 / 1.73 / 1.65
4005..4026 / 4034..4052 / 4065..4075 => 0.01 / 1.66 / 1.71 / 1.77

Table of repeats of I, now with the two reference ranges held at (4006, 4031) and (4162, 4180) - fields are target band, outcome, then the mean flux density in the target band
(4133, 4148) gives 1.59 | 1.55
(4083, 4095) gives -0.21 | 1.73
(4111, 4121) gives -0.40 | 1.78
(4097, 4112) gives -1.26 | 1.85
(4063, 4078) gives -0.65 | 1.76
